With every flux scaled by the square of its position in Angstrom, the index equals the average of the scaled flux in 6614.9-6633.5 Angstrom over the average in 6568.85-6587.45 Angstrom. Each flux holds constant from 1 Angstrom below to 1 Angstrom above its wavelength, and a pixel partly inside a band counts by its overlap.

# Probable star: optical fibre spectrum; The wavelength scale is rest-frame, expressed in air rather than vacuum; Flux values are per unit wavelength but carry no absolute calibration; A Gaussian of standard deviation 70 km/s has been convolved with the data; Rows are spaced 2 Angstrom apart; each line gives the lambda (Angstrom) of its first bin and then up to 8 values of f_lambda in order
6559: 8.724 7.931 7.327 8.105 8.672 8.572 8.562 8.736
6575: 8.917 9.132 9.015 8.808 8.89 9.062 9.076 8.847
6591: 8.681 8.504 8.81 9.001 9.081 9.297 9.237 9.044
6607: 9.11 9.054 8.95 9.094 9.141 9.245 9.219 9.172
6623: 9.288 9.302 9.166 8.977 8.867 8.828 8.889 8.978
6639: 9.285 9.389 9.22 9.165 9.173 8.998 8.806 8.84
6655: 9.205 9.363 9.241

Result 1.04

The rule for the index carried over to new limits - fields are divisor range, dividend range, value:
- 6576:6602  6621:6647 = 1.03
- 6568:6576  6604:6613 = 1.05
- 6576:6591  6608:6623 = 1.03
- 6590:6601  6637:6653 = 1.04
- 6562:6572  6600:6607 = 1.13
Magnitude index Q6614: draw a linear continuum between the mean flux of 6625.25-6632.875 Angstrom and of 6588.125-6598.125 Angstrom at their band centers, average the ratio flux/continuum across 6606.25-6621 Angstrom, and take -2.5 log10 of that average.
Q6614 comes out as -0.03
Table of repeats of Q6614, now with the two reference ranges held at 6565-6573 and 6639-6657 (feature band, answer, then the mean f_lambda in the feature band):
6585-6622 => -0.03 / 9.03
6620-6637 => -0.01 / 9.06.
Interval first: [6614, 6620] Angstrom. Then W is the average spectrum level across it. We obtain 9.2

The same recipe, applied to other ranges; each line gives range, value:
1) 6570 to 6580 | 8.87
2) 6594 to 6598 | 8.91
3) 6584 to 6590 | 8.99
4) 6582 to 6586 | 8.98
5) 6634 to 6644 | 9.15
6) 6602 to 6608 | 9.13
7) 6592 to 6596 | 8.66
